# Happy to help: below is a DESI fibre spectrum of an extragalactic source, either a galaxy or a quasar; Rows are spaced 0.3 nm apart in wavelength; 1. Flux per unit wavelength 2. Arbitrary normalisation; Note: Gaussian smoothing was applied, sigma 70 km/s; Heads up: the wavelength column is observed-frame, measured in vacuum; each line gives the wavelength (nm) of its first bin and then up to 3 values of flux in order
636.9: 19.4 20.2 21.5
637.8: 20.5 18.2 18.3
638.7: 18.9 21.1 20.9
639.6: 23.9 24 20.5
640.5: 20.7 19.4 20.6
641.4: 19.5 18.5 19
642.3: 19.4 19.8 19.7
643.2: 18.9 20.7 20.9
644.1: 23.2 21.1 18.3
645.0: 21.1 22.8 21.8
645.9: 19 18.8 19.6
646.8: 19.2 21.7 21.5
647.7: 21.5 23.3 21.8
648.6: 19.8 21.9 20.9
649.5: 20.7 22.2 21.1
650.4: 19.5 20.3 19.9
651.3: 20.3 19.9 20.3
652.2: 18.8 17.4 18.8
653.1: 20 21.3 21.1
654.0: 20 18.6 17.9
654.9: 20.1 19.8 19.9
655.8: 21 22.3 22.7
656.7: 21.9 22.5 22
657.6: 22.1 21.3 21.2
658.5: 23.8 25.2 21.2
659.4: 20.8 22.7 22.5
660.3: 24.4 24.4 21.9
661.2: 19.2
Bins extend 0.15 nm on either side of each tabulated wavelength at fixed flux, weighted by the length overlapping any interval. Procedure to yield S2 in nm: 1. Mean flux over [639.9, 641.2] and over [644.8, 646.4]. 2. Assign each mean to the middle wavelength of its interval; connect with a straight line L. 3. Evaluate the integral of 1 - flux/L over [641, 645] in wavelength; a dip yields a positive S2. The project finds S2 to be 0.13 nm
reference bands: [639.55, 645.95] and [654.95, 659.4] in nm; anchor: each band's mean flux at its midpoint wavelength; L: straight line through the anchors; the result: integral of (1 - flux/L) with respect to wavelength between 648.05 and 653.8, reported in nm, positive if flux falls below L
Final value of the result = 0.25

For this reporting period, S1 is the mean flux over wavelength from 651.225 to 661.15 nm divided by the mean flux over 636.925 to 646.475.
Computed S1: 1.0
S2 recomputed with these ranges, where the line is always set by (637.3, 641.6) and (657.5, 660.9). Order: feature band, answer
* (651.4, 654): 0.27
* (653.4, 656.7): 0.26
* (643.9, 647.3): 0.09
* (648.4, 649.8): 0.04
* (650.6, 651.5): 0.07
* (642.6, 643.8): 0.06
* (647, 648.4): -0.04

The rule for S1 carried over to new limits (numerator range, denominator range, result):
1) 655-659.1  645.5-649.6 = 1.05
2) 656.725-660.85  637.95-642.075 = 1.11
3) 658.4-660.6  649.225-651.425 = 1.12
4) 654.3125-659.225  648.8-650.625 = 1.02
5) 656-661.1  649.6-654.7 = 1.13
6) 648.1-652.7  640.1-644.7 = 1.01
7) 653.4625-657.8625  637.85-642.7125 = 1.03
